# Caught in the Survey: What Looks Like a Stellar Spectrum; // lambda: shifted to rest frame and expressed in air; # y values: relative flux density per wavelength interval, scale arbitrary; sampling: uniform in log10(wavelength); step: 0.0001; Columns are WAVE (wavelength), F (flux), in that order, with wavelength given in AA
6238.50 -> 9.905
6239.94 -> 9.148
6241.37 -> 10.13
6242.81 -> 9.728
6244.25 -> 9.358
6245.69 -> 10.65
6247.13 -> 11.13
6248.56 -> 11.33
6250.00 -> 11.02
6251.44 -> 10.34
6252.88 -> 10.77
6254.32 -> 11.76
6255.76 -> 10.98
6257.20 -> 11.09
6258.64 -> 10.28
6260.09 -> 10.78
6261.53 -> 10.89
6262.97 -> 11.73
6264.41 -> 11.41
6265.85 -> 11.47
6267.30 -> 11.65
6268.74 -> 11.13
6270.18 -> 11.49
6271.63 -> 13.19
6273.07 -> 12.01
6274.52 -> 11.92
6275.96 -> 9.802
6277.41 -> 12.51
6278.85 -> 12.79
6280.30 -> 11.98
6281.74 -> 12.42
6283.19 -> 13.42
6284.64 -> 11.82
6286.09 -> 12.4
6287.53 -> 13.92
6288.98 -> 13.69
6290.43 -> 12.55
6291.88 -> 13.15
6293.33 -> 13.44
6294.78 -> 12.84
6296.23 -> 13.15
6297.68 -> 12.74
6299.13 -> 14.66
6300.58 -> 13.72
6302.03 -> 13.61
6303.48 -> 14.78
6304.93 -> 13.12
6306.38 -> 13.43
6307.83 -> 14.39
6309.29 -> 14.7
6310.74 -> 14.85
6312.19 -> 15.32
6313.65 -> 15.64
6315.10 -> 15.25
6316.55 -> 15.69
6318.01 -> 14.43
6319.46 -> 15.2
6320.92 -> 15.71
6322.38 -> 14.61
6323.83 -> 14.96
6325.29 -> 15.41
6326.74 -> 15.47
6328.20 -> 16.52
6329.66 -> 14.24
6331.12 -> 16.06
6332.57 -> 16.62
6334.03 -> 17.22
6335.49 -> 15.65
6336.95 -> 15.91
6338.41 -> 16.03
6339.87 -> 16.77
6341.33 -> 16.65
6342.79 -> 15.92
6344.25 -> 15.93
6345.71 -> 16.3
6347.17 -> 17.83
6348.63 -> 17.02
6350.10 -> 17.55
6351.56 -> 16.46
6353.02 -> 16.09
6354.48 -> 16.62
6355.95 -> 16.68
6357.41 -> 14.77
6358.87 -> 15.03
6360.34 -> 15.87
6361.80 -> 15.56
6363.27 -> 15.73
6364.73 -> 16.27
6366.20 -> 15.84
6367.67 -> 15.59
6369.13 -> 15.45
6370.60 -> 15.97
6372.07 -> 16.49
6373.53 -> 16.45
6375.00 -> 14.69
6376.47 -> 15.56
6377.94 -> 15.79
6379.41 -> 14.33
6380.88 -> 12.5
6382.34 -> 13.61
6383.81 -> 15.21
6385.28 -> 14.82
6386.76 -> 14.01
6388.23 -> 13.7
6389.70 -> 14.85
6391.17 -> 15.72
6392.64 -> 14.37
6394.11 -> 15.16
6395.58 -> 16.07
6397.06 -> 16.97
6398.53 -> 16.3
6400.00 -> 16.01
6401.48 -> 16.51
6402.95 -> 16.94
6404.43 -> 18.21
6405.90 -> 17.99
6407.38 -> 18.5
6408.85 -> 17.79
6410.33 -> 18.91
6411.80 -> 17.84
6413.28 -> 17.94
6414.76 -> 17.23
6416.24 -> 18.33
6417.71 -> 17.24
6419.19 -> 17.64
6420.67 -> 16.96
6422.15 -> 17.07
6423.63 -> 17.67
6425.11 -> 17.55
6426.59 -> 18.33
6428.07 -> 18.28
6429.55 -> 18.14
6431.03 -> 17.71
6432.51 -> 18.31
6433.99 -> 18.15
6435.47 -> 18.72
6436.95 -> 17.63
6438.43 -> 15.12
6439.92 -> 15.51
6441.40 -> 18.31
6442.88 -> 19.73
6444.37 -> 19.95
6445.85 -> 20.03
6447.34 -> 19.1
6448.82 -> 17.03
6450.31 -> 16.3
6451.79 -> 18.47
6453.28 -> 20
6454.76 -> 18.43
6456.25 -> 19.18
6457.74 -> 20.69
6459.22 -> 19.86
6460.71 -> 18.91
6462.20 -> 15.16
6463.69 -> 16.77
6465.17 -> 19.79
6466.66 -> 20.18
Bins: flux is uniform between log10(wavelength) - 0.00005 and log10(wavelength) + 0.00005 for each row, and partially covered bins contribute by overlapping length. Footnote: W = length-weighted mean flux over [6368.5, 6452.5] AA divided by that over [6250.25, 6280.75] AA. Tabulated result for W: 1.47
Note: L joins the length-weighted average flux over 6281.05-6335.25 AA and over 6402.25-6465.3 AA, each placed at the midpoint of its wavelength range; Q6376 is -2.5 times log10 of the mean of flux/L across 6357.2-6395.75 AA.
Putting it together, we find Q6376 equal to 0.08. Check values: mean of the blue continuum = 14.4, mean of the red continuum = 18.1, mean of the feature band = 15.2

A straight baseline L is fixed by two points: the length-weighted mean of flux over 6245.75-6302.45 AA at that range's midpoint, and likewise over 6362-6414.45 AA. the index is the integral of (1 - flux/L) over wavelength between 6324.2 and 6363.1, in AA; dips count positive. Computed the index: -4.65 AA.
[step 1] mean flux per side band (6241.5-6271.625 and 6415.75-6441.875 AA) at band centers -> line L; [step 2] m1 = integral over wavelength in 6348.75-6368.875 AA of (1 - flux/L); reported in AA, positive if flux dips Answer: -1.5 AA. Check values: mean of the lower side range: 11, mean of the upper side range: 17.6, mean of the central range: 16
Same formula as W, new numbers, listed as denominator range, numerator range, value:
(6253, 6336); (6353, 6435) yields 1.22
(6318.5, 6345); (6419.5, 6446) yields 1.13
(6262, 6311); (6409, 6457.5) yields 1.41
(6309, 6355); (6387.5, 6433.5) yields 1.08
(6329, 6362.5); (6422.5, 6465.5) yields 1.12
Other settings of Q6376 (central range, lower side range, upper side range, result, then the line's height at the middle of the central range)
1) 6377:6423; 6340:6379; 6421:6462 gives 0.058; 17.1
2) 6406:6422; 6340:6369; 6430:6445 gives -0.024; 17.4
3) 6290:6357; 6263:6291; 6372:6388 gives -0.144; 13.3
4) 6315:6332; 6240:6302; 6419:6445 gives -0.114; 13.8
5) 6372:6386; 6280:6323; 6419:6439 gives 0.092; 16.2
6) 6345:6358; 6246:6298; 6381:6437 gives -0.128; 14.8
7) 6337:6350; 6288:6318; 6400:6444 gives -0.087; 15.3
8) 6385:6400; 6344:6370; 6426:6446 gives 0.119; 17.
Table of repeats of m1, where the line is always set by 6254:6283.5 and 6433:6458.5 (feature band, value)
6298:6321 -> -2.46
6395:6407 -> -0.19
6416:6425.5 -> -0.01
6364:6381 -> 0.07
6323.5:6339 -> -2.03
